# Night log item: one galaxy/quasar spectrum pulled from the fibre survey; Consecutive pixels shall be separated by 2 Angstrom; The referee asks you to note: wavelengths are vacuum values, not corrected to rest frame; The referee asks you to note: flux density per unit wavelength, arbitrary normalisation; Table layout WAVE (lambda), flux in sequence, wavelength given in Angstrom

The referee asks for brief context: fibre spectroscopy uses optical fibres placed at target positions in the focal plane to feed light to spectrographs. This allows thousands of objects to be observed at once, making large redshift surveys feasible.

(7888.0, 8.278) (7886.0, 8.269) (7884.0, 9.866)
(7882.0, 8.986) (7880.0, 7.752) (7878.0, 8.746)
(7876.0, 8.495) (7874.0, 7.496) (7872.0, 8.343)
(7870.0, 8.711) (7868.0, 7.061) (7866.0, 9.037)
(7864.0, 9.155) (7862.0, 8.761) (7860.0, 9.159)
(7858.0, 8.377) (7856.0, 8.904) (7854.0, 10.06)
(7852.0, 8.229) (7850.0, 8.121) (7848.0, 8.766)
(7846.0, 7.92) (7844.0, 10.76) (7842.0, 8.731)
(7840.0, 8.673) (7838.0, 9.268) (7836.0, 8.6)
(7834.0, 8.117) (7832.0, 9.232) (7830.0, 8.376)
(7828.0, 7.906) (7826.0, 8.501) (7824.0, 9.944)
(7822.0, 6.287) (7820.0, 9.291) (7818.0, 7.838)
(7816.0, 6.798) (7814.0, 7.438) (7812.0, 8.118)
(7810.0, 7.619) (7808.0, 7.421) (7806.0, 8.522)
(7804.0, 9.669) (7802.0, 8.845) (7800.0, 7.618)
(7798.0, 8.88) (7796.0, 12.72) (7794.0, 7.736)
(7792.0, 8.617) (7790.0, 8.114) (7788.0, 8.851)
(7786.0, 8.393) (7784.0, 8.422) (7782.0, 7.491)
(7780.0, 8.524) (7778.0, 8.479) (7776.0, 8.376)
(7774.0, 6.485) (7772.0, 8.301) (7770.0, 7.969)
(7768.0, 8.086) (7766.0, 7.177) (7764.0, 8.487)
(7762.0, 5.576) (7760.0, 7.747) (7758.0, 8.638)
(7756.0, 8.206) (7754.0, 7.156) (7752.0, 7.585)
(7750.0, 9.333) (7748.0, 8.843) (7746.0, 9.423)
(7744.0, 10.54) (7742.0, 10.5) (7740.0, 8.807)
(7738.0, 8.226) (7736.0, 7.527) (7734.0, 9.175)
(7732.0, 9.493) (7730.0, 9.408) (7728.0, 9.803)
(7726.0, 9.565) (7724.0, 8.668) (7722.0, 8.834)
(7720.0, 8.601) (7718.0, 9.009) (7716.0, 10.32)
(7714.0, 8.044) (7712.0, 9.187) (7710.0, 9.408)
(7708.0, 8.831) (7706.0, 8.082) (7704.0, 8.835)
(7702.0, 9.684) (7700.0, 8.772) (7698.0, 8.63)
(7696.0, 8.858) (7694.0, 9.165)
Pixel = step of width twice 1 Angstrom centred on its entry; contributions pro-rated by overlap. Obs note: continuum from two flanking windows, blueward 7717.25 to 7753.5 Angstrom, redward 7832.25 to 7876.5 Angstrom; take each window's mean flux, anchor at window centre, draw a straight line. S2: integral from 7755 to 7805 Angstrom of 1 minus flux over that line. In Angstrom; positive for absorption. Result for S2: 3.4 Angstrom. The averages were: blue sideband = 9.05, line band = 8.3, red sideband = 8.68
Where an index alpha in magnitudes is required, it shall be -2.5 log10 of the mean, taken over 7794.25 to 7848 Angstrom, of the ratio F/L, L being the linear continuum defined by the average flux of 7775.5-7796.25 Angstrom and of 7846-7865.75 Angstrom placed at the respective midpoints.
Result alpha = 0.01 mag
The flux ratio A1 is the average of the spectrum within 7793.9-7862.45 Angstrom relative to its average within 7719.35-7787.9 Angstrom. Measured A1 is 1.02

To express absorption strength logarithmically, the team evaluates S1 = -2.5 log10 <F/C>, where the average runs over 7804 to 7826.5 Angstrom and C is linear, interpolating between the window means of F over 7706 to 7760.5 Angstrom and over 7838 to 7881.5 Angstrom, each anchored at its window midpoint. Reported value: 0.09 mag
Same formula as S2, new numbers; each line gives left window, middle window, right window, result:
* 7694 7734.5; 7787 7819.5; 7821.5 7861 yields 1.4 Angstrom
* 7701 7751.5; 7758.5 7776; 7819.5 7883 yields 2.7 Angstrom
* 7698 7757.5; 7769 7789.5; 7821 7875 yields 1.6 Angstrom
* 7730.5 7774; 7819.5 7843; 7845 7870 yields 0.0 Angstrom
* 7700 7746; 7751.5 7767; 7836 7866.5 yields 2.5 Angstrom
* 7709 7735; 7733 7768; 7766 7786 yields 0.7 Angstrom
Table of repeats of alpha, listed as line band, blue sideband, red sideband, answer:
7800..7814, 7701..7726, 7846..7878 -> 0.06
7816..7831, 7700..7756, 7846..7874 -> 0.06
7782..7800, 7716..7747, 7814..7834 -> -0.03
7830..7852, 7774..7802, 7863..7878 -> -0.04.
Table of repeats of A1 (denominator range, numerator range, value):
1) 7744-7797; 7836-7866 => 1.07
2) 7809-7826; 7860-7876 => 1.06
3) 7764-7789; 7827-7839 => 1.06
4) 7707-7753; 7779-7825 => 0.92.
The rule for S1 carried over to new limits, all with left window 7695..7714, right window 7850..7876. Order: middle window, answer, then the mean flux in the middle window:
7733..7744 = -0.023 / 9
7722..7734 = -0.059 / 9.32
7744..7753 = -0.024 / 8.99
